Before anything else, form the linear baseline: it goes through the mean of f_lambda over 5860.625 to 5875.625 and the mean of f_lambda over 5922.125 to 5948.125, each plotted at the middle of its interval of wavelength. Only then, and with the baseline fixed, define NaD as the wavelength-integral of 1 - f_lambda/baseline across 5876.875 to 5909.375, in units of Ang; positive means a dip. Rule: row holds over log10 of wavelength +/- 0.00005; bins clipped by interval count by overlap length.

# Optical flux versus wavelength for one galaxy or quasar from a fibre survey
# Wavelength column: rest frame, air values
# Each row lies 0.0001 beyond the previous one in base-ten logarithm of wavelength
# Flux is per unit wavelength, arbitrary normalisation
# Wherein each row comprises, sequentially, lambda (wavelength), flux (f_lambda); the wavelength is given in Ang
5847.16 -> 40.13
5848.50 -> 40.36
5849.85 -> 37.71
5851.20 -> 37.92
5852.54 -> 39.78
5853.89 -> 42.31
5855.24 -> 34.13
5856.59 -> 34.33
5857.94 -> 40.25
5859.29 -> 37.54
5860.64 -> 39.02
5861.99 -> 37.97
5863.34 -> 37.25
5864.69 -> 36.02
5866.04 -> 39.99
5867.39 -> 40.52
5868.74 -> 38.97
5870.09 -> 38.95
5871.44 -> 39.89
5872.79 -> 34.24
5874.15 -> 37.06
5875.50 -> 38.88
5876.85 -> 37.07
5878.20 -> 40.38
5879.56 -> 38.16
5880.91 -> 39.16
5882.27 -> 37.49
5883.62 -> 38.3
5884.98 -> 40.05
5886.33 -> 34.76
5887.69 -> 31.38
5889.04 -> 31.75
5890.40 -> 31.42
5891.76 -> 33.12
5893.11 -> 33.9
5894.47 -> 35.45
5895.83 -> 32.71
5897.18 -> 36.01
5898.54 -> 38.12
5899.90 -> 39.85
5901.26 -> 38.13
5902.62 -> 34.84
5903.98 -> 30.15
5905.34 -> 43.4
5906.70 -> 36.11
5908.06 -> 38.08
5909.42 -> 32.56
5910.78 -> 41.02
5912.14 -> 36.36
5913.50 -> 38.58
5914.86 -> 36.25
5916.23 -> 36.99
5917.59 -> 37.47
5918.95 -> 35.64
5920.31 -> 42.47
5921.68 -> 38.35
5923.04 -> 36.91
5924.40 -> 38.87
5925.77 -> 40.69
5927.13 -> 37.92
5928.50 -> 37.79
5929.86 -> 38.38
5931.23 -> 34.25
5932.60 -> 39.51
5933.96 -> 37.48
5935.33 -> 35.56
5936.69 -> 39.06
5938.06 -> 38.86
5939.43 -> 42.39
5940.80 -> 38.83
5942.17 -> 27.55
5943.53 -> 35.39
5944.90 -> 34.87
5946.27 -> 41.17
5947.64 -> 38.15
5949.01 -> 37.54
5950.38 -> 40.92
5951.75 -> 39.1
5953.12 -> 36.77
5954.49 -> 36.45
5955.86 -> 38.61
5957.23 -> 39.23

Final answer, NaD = 1.5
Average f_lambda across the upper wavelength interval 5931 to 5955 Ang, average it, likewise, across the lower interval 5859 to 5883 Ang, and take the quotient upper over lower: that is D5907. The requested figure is 1.0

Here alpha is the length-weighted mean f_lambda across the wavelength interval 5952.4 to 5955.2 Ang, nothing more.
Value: 36.7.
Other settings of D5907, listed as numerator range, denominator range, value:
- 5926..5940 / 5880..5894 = 1.08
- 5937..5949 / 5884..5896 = 1.10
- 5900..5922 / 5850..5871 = 0.97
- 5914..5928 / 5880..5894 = 1.08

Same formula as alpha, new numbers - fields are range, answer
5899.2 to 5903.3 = 37.6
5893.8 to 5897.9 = 34.8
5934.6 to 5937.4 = 37.3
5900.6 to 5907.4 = 36.5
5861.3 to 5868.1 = 38.4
